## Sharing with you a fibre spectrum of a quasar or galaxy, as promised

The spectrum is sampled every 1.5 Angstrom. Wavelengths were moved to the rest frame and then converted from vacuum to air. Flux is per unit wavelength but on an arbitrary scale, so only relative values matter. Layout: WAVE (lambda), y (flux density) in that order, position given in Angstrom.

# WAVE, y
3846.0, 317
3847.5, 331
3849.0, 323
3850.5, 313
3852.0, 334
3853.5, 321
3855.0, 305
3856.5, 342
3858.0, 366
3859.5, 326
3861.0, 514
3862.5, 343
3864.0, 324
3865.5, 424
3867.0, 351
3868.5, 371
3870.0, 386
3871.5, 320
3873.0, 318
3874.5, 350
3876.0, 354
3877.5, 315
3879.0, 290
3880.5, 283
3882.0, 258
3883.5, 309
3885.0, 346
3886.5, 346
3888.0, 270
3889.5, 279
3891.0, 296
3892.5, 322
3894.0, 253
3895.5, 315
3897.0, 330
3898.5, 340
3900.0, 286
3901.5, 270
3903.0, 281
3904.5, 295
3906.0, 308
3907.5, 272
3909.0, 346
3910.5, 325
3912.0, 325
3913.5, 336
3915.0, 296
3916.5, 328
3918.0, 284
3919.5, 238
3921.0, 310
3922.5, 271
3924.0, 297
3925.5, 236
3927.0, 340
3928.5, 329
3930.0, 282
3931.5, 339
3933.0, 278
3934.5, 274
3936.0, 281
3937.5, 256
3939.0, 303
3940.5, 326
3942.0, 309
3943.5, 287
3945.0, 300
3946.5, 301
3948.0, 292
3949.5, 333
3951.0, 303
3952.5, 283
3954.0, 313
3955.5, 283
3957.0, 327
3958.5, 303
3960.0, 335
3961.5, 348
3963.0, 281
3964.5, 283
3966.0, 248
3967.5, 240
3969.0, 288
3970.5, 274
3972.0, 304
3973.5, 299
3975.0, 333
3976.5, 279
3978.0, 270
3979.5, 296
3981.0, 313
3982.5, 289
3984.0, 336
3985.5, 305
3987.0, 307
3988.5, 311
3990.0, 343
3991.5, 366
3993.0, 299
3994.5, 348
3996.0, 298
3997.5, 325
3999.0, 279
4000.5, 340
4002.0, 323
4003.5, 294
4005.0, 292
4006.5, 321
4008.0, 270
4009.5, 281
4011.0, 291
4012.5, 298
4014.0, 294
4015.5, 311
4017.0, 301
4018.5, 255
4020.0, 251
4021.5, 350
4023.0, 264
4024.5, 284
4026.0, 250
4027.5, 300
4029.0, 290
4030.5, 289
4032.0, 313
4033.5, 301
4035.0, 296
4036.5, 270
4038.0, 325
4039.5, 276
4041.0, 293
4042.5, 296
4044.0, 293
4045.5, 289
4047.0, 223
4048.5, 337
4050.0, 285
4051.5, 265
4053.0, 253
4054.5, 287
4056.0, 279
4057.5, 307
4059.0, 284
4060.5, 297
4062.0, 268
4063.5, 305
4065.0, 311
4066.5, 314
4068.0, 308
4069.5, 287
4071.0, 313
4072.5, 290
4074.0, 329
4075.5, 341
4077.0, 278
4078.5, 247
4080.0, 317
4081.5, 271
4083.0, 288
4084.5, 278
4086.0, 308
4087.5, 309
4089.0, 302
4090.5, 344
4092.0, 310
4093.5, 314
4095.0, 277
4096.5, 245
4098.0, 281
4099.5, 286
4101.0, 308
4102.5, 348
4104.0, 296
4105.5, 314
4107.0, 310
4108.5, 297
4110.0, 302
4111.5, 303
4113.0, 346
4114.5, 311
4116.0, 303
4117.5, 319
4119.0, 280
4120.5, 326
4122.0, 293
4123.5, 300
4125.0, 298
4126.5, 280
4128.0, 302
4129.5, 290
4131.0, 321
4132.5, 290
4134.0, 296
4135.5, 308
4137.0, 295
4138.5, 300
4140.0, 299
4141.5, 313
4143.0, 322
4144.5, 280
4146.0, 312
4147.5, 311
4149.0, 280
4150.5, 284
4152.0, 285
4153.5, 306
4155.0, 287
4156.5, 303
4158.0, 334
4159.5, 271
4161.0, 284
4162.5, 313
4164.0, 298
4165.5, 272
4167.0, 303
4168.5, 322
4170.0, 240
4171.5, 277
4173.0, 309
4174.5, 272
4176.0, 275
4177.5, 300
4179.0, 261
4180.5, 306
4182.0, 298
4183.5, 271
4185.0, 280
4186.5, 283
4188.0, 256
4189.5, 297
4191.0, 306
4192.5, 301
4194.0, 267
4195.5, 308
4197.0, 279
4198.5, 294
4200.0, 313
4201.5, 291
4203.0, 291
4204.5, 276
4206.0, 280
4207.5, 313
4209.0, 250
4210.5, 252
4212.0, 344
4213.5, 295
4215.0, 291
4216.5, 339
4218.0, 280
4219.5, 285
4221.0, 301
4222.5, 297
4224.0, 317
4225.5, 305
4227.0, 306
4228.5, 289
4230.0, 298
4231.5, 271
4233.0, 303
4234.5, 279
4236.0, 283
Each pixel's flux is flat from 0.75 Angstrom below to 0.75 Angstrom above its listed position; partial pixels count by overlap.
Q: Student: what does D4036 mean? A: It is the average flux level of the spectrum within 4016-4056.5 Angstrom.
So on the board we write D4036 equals 286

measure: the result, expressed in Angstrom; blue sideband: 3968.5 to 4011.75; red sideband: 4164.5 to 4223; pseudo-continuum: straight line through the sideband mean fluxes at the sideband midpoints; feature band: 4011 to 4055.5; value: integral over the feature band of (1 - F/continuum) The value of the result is 2.2 Angstrom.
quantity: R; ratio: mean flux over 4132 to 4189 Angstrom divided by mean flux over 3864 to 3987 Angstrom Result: 0.96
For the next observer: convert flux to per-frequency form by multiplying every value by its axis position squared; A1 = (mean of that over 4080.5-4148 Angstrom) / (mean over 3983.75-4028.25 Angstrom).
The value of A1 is 1.1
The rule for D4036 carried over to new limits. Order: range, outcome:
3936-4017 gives 302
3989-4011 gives 312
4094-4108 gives 296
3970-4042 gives 300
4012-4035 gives 290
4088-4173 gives 300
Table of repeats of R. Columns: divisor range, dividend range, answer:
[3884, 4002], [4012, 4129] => 0.98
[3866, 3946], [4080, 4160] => 0.98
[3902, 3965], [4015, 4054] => 0.95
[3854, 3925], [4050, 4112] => 0.93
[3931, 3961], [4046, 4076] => 0.97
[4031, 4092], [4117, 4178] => 1.01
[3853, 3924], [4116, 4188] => 0.92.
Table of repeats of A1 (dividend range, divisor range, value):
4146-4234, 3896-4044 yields 1.09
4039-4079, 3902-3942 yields 1.05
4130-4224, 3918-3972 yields 1.12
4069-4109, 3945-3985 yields 1.07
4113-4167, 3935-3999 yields 1.08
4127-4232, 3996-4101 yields 1.07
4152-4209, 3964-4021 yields 1.06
